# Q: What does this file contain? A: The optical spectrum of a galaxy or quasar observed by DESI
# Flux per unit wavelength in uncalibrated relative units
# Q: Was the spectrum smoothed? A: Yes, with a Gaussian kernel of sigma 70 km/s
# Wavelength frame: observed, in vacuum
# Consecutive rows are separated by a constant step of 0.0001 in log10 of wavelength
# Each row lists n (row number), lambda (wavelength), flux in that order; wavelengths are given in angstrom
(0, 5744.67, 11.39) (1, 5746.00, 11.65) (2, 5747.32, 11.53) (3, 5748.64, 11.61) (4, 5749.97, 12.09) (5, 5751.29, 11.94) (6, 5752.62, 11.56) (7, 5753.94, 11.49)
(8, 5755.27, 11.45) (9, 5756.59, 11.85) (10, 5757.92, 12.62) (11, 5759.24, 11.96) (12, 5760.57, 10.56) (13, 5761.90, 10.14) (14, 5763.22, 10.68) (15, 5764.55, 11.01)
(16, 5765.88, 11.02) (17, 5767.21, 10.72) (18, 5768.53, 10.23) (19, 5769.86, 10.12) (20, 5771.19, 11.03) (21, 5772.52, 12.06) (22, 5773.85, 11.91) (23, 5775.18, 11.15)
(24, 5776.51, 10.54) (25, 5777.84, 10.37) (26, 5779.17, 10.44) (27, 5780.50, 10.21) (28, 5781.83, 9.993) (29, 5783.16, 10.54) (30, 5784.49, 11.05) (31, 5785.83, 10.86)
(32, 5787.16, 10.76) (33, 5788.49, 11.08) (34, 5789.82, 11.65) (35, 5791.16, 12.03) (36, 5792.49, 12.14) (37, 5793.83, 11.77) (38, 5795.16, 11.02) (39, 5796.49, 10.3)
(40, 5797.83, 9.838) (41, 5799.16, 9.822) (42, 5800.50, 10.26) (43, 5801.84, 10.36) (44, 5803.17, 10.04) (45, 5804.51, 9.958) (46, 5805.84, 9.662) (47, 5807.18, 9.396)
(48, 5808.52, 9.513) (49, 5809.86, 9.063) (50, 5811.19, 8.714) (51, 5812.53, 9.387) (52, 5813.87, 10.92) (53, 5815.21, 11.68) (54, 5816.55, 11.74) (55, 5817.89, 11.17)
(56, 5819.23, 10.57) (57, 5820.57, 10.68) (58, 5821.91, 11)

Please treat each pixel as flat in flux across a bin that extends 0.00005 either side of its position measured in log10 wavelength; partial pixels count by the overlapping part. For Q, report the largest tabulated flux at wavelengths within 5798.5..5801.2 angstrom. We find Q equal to 10.26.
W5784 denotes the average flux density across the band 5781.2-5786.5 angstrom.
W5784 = 10.6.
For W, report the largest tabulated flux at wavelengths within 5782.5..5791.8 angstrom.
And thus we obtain 12.03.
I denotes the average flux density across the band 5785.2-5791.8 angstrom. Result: 11.3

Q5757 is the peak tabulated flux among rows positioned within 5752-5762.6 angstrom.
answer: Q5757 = 12.62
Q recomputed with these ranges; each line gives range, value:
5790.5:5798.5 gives 12.14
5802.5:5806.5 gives 10.04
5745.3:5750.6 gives 12.09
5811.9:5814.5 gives 10.92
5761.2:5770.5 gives 11.02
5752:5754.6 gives 11.56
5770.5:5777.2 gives 12.06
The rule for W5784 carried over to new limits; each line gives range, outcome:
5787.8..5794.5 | 11.7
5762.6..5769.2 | 10.7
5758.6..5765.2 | 10.9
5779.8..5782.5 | 10.1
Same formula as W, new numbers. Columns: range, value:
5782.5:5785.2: 11.05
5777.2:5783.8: 10.54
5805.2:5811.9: 9.662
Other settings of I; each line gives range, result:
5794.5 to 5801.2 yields 10.2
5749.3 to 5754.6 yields 11.8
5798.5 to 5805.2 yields 10.1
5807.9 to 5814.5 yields 9.51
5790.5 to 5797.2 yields 11.4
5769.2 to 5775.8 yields 11.2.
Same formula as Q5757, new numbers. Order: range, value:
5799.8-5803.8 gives 10.36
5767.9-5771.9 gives 11.03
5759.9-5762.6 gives 10.56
